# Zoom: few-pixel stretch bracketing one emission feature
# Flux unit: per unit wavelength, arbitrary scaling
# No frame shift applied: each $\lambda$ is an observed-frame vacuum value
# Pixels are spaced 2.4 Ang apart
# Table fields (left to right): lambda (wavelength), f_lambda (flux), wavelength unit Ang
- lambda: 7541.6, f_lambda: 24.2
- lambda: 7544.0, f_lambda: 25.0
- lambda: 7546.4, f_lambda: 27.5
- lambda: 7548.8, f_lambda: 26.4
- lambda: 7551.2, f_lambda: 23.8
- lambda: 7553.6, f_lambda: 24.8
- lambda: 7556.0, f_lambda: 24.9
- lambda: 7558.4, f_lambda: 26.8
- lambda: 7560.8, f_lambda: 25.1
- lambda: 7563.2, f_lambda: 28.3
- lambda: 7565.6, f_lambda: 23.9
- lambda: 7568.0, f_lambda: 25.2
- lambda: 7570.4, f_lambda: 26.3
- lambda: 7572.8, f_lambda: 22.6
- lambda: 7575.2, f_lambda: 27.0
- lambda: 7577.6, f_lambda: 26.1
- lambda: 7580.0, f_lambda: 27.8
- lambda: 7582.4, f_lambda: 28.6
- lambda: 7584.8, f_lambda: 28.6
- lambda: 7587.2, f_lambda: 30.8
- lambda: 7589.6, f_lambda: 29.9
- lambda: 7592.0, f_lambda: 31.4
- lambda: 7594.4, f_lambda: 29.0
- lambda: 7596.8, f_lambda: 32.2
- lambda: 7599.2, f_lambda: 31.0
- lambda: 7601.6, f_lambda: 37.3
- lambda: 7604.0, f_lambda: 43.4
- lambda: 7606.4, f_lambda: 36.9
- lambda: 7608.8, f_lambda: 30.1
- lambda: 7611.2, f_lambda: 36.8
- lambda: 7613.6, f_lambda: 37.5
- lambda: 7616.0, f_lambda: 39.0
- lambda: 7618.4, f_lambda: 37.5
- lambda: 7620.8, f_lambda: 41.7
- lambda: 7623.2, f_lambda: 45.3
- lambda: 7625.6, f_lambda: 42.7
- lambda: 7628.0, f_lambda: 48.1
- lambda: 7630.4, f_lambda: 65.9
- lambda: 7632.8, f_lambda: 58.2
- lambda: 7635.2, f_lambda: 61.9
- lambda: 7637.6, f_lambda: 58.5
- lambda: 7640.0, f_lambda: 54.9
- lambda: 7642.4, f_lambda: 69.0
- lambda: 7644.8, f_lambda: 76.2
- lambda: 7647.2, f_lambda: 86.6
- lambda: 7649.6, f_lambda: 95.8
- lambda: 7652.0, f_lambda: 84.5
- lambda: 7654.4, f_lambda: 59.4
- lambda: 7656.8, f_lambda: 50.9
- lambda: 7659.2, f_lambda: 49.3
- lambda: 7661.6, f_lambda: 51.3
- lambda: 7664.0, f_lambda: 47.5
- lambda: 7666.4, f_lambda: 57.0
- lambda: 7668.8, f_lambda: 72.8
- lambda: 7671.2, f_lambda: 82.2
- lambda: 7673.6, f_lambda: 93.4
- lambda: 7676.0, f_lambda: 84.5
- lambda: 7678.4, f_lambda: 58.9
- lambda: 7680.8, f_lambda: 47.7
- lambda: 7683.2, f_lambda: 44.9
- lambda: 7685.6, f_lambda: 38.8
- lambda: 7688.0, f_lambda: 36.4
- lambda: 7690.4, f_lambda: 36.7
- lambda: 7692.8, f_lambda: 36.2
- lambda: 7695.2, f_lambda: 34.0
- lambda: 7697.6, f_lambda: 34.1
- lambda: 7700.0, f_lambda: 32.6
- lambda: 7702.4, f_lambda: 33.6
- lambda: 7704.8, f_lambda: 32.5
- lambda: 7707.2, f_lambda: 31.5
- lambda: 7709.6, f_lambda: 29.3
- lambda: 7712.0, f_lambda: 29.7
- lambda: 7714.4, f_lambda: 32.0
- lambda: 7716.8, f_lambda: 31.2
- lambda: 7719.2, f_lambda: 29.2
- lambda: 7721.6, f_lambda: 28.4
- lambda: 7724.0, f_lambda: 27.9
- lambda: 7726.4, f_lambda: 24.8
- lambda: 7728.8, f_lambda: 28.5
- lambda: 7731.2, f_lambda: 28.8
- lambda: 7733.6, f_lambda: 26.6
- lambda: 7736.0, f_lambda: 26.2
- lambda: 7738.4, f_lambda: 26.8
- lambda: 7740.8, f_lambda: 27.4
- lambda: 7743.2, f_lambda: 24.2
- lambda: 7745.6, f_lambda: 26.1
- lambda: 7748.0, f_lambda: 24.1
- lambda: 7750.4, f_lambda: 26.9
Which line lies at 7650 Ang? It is Halpha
